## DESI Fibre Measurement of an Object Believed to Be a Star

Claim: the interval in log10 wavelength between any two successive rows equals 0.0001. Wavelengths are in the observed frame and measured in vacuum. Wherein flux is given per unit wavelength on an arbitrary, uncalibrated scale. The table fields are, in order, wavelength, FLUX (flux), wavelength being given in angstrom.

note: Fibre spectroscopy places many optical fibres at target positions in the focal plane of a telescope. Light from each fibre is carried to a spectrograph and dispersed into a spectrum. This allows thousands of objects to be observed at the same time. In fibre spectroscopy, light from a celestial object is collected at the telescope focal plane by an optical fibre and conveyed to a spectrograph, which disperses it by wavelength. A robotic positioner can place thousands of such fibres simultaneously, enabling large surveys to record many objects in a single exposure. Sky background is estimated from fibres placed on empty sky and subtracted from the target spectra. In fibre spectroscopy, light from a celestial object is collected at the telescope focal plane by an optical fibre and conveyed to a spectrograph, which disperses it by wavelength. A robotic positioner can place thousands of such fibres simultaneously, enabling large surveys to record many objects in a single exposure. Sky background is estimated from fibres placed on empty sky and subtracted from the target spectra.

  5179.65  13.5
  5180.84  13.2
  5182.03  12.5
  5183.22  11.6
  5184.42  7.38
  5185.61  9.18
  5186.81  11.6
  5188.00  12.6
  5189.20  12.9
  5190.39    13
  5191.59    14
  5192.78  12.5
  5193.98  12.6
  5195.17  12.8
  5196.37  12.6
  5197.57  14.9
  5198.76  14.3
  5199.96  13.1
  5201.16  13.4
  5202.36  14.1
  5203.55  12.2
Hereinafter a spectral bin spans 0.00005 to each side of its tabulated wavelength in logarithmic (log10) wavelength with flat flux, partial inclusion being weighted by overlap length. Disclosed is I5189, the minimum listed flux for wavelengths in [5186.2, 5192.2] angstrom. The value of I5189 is 11.6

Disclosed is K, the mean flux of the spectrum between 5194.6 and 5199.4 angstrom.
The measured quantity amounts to 13.6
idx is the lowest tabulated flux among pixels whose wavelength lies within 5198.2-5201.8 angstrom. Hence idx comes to 13.1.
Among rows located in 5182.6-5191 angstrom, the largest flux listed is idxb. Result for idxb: 13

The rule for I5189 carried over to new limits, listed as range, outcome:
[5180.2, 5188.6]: 7.38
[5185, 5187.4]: 9.18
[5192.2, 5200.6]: 12.5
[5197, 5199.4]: 14.3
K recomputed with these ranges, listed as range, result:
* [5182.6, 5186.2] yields 9.41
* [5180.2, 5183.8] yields 12.5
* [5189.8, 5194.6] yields 13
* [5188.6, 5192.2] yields 13.3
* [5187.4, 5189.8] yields 12.8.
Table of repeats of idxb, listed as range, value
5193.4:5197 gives 12.8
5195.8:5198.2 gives 14.9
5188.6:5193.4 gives 14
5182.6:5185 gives 11.6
